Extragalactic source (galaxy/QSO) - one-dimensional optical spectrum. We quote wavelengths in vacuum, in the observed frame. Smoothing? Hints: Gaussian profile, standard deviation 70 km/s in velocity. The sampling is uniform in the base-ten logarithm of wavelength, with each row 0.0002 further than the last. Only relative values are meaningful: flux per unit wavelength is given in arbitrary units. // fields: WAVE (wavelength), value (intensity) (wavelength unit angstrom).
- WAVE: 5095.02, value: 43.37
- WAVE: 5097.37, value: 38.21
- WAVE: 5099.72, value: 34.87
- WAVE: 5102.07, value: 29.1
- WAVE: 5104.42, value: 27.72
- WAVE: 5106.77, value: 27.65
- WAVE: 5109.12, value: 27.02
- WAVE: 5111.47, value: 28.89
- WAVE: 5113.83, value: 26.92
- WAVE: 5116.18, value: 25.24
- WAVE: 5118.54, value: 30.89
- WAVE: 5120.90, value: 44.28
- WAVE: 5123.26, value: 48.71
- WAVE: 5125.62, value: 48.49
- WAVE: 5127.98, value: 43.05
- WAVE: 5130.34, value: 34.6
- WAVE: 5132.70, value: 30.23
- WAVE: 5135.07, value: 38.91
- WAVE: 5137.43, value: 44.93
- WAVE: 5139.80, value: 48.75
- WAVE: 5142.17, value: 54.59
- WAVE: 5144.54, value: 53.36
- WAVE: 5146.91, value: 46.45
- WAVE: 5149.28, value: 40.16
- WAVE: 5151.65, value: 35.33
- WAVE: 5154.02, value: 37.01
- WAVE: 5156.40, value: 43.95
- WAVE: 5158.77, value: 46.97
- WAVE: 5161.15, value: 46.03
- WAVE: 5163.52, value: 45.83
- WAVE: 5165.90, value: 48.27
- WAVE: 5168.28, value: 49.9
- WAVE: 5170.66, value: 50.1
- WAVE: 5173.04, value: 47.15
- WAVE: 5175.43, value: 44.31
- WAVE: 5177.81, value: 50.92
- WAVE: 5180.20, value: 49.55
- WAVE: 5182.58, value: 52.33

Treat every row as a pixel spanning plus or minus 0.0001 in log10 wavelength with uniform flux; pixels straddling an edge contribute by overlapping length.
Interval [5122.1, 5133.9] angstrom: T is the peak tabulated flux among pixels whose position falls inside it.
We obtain 48.71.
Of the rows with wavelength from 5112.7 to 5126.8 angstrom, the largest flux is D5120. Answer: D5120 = 48.71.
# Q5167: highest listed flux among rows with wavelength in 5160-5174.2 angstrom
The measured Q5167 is 50.1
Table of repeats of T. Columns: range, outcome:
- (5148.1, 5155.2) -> 40.16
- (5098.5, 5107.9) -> 34.87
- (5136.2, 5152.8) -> 54.59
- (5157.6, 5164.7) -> 46.97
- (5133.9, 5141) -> 48.75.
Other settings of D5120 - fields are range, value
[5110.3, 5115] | 28.89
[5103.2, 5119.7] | 30.89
